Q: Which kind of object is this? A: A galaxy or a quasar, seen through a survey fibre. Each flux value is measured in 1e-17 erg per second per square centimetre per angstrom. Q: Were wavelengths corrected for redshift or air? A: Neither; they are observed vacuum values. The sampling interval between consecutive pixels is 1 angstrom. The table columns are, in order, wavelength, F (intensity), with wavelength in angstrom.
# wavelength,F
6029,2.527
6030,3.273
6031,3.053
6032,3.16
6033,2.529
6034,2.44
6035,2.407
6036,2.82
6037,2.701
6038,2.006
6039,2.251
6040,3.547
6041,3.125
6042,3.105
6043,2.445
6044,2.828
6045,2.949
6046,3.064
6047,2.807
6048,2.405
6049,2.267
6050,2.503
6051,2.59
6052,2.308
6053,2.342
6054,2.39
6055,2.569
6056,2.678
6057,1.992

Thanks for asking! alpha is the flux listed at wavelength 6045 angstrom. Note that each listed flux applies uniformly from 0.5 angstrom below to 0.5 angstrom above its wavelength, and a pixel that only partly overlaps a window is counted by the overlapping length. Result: 2.949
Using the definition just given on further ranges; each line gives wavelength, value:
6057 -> 1.992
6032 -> 3.16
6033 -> 2.529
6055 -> 2.569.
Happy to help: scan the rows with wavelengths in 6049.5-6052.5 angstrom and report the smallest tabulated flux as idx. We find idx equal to 2.308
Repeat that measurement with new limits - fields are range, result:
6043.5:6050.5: 2.267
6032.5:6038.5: 2.006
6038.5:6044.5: 2.251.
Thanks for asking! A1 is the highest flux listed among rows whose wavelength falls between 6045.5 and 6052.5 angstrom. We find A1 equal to 3.064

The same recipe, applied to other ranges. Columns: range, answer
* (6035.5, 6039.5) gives 2.82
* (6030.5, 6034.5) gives 3.16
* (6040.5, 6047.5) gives 3.125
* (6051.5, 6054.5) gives 2.39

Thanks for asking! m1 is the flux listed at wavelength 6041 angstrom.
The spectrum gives 3.125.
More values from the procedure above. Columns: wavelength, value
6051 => 2.59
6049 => 2.267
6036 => 2.82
